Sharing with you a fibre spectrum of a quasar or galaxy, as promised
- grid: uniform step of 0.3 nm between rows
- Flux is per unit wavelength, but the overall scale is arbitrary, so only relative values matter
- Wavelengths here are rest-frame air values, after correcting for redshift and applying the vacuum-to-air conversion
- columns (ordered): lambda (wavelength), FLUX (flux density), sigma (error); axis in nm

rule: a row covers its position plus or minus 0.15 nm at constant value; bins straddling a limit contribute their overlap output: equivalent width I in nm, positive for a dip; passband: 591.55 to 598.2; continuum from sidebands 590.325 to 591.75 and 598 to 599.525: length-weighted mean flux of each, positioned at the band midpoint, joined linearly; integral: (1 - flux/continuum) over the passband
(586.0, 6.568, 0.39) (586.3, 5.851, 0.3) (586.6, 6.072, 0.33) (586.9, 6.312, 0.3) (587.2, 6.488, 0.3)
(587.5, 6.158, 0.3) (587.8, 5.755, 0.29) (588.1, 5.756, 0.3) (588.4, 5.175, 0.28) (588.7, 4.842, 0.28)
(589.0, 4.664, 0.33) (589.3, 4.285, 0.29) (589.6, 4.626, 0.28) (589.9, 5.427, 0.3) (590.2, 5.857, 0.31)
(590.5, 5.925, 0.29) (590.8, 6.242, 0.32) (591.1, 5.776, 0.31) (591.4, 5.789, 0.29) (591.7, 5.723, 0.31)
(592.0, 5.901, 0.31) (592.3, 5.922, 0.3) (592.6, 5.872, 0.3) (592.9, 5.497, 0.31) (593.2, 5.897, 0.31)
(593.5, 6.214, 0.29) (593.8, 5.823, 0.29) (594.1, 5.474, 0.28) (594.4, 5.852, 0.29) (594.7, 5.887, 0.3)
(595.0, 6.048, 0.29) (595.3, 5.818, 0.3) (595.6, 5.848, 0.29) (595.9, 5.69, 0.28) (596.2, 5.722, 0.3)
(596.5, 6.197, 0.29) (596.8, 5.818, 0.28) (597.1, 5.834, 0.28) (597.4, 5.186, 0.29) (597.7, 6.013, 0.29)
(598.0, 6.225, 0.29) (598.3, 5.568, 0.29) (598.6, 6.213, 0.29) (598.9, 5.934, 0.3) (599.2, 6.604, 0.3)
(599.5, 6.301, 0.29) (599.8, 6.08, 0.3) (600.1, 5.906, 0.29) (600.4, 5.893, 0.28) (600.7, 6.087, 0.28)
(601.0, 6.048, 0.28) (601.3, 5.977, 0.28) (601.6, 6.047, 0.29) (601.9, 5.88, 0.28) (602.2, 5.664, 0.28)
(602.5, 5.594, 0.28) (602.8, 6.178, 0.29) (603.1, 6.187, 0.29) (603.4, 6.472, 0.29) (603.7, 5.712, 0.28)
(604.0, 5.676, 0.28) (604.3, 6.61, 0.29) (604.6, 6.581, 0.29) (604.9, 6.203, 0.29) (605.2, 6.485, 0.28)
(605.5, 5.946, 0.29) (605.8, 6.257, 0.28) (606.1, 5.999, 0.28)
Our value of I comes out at 0.19 nm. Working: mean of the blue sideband 5.9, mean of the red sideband 6.12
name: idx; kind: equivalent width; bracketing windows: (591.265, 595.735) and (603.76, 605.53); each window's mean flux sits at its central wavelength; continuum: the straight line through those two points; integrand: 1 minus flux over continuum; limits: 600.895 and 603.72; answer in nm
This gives 0.08 nm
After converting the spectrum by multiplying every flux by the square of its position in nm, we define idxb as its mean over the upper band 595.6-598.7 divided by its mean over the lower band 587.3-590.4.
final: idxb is 1.1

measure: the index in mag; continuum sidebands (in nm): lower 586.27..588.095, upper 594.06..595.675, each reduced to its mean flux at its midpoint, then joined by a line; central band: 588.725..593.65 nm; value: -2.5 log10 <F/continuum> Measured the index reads 0.07 mag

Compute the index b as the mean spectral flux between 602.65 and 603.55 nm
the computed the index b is 6.28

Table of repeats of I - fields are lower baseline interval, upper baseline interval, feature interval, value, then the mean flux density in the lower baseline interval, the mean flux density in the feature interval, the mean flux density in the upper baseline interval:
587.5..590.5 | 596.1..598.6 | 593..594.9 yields -0.09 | 5.24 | 5.85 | 5.85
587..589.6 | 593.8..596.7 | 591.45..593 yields -0.04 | 5.36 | 5.79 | 5.84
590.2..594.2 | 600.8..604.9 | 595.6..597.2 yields 0.02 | 5.86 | 5.85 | 6.05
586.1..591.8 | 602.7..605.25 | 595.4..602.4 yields 0.09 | 5.62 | 5.94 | 6.23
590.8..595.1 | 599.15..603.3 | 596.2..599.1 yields 0.03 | 5.85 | 5.89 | 6.02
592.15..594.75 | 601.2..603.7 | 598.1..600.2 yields -0.06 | 5.82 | 6.09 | 5.98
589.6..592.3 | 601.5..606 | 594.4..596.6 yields 0.00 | 5.77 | 5.88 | 6.1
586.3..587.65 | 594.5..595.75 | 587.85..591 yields 0.42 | 6.21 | 5.3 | 5.9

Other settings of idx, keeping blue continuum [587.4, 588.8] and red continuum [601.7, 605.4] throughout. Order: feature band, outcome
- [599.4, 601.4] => -0.017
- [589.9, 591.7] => -0.071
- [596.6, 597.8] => 0.031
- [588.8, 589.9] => 0.182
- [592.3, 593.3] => -0.011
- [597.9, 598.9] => -0.011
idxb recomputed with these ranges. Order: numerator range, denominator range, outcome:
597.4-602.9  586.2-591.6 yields 1.11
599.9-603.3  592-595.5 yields 1.05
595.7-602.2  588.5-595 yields 1.09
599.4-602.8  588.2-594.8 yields 1.10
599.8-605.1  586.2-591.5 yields 1.13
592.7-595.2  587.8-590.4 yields 1.16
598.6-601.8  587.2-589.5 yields 1.20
